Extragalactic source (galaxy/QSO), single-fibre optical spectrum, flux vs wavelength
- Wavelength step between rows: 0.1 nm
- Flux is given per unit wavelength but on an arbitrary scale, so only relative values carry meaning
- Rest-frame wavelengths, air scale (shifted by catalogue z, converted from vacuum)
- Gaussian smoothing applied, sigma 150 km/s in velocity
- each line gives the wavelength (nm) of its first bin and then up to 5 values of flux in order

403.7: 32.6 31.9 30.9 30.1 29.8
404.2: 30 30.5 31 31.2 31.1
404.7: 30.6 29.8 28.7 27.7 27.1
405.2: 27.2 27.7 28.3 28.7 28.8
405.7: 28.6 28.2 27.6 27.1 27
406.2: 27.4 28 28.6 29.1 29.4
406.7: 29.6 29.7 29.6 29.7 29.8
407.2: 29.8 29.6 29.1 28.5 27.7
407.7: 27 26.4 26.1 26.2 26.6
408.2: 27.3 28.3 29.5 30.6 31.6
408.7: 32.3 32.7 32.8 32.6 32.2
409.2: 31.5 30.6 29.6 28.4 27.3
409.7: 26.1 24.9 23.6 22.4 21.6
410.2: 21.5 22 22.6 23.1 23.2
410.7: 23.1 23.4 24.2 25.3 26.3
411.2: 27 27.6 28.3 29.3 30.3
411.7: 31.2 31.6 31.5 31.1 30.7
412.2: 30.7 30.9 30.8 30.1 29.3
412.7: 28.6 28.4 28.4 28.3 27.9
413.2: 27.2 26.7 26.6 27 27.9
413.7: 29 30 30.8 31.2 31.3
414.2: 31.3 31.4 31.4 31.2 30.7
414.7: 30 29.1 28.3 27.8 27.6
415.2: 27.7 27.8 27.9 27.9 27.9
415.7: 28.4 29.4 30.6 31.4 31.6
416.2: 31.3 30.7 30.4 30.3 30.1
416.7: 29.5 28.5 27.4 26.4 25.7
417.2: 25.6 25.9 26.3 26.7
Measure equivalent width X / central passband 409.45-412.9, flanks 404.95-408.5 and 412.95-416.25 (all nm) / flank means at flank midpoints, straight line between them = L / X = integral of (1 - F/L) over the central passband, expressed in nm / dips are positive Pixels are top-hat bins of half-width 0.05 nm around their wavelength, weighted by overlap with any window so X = 0.22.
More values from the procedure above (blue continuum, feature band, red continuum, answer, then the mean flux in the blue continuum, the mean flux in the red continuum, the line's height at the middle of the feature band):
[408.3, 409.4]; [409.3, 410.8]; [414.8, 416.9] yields 0.32 nm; 31.4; 29.2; 31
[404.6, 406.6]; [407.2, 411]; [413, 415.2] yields 0.19 nm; 28.3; 29.2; 28.7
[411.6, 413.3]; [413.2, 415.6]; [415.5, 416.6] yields 0.07 nm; 29.7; 30.1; 29.9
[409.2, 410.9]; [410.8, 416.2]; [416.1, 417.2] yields -0.43 nm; 24.8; 29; 27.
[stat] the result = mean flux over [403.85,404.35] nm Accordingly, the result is 30.3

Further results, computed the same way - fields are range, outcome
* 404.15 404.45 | 30.5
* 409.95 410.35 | 21.9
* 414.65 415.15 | 28.6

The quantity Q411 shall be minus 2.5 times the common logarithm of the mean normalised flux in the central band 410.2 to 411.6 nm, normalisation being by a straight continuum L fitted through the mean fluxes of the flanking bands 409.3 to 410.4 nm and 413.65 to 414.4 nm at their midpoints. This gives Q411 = 0.056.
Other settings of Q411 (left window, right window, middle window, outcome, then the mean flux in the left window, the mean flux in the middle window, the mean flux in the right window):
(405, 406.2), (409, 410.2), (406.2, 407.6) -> -0.06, 27.8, 29.1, 27.1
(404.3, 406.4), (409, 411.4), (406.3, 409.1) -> -0.08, 28.6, 29.3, 25.7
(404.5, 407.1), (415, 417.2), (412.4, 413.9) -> 0.02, 28.7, 28.4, 28.9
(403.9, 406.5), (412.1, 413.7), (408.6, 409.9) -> -0.04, 28.9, 29.9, 28.7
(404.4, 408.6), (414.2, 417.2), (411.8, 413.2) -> -0.03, 28.6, 29.7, 29.2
